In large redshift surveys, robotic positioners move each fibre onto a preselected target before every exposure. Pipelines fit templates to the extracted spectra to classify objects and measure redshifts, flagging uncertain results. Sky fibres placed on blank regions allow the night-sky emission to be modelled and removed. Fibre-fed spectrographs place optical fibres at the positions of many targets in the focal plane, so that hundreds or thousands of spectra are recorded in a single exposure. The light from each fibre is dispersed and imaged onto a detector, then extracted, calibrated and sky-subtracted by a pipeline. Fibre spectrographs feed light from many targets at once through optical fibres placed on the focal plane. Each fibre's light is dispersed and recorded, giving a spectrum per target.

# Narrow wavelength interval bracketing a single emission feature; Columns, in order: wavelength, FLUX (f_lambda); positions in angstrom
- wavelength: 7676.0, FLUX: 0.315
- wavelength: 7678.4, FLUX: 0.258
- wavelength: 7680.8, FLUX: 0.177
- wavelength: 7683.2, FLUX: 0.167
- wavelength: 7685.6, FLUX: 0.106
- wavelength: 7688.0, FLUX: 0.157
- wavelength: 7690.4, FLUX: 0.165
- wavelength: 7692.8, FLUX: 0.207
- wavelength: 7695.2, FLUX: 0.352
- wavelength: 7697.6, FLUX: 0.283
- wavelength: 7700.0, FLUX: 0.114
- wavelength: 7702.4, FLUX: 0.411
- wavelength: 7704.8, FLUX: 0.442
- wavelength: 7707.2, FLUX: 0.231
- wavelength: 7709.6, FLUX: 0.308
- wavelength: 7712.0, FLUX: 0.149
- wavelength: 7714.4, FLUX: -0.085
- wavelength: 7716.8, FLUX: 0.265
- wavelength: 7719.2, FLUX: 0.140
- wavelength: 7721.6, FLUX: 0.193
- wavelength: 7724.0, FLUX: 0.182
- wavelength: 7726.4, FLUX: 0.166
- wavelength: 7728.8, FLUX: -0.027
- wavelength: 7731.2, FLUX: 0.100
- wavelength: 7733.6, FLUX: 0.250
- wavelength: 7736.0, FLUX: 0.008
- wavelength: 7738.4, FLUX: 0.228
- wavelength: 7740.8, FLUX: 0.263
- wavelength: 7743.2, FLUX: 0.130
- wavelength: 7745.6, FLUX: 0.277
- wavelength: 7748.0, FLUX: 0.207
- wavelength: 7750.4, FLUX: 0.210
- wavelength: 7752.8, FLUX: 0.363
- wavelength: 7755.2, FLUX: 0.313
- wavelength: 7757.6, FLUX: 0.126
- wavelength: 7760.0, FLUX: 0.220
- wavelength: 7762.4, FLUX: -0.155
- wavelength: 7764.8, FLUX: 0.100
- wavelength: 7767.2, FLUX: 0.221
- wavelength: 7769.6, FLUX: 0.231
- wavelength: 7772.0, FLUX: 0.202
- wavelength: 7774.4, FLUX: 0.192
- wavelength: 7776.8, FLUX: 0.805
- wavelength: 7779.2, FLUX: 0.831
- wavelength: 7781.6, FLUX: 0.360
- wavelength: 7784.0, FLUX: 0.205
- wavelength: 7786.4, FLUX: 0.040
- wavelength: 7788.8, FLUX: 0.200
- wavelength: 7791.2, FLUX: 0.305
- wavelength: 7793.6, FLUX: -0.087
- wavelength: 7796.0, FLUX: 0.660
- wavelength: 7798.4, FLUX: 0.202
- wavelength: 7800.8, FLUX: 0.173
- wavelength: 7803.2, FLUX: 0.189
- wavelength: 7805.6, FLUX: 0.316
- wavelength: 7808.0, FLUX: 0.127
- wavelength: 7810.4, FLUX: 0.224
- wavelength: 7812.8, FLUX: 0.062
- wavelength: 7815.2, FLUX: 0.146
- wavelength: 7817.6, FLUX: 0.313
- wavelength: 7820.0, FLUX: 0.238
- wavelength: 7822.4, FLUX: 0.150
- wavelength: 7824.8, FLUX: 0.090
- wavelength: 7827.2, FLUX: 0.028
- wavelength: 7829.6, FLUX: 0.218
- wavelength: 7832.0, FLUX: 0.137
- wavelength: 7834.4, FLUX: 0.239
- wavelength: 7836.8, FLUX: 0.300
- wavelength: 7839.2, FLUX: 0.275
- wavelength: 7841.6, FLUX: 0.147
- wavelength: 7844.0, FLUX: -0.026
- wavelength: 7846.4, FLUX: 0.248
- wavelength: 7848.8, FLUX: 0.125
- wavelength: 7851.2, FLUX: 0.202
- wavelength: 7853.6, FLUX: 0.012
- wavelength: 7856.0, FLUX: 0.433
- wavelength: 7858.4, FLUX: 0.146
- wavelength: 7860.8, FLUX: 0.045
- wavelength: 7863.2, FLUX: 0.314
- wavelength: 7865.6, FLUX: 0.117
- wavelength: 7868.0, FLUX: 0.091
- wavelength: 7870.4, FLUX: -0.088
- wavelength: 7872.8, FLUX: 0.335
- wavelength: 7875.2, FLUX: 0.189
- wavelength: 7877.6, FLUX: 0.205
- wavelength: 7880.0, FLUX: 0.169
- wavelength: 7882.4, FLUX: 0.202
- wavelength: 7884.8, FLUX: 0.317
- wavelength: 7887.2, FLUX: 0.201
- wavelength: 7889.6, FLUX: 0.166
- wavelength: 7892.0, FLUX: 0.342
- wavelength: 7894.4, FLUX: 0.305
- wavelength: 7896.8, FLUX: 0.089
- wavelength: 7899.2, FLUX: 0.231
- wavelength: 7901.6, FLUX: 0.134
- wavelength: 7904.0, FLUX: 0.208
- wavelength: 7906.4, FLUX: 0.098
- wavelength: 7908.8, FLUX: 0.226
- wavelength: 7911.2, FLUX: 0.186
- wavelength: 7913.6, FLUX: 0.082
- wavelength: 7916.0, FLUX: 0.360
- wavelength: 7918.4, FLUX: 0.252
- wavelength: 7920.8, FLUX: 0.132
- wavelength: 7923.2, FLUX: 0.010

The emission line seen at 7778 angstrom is [O III] 5007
